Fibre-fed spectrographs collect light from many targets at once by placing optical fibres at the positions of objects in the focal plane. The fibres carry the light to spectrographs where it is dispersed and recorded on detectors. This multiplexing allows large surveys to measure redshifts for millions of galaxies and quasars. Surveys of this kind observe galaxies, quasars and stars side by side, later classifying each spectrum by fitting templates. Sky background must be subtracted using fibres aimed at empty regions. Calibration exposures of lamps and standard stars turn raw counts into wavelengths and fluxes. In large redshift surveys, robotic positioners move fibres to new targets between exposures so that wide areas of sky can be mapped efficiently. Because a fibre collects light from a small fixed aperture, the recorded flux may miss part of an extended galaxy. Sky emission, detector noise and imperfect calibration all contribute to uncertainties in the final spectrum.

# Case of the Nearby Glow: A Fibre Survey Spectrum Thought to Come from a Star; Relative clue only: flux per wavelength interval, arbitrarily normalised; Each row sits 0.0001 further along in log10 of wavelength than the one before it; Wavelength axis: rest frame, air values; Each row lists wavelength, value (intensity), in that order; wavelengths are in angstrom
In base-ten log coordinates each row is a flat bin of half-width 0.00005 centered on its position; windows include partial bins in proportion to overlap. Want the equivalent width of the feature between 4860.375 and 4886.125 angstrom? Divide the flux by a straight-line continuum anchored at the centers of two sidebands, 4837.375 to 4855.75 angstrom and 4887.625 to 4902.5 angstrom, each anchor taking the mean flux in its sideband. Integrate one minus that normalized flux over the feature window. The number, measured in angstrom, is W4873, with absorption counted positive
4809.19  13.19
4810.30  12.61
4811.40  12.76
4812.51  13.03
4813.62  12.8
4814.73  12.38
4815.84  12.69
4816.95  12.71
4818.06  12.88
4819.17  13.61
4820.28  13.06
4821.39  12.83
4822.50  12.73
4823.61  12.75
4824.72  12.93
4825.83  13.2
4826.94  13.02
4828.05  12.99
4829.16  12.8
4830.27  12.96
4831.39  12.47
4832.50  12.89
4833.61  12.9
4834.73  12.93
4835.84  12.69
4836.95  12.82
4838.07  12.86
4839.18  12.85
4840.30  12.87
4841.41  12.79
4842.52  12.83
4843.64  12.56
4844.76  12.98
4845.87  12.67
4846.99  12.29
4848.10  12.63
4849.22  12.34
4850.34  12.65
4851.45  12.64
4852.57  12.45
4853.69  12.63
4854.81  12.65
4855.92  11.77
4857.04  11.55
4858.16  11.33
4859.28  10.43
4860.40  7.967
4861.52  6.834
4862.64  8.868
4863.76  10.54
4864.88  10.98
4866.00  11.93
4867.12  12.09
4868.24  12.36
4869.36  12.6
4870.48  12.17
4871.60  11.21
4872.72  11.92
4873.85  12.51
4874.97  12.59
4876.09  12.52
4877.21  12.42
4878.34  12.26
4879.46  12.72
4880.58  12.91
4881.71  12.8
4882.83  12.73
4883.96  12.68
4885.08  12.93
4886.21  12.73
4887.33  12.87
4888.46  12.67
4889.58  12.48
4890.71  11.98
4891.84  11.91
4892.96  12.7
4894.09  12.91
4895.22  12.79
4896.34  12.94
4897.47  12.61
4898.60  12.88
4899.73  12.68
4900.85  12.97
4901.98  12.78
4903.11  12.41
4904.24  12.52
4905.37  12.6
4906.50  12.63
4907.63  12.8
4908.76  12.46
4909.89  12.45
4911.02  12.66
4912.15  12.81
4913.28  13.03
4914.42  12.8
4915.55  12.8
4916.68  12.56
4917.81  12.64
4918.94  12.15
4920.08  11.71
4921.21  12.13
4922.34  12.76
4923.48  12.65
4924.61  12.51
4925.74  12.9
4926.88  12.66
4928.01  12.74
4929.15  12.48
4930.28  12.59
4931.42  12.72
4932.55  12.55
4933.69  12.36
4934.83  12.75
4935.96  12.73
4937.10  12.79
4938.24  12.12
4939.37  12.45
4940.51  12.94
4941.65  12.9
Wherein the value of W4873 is 1.8 angstrom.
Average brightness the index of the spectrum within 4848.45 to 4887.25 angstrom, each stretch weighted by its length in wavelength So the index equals 11.8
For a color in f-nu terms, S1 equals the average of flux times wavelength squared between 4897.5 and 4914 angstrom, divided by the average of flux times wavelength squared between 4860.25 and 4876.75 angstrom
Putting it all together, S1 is 1.15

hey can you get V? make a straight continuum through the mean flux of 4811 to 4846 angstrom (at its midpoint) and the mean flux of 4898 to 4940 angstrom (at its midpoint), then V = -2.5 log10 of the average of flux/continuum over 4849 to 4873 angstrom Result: 0.13 mag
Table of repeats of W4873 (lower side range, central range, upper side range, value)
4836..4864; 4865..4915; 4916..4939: -1.5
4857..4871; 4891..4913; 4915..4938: -1.5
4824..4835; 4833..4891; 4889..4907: 2.9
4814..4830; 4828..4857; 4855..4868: -2.5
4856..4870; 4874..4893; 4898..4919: -1.7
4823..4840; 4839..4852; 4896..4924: 0.2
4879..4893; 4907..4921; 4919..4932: 0.0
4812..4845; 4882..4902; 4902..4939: 0.0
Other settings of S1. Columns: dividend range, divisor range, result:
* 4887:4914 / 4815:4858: 1.02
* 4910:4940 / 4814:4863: 1.06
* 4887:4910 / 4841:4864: 1.11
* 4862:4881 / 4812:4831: 0.94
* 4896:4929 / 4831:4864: 1.08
